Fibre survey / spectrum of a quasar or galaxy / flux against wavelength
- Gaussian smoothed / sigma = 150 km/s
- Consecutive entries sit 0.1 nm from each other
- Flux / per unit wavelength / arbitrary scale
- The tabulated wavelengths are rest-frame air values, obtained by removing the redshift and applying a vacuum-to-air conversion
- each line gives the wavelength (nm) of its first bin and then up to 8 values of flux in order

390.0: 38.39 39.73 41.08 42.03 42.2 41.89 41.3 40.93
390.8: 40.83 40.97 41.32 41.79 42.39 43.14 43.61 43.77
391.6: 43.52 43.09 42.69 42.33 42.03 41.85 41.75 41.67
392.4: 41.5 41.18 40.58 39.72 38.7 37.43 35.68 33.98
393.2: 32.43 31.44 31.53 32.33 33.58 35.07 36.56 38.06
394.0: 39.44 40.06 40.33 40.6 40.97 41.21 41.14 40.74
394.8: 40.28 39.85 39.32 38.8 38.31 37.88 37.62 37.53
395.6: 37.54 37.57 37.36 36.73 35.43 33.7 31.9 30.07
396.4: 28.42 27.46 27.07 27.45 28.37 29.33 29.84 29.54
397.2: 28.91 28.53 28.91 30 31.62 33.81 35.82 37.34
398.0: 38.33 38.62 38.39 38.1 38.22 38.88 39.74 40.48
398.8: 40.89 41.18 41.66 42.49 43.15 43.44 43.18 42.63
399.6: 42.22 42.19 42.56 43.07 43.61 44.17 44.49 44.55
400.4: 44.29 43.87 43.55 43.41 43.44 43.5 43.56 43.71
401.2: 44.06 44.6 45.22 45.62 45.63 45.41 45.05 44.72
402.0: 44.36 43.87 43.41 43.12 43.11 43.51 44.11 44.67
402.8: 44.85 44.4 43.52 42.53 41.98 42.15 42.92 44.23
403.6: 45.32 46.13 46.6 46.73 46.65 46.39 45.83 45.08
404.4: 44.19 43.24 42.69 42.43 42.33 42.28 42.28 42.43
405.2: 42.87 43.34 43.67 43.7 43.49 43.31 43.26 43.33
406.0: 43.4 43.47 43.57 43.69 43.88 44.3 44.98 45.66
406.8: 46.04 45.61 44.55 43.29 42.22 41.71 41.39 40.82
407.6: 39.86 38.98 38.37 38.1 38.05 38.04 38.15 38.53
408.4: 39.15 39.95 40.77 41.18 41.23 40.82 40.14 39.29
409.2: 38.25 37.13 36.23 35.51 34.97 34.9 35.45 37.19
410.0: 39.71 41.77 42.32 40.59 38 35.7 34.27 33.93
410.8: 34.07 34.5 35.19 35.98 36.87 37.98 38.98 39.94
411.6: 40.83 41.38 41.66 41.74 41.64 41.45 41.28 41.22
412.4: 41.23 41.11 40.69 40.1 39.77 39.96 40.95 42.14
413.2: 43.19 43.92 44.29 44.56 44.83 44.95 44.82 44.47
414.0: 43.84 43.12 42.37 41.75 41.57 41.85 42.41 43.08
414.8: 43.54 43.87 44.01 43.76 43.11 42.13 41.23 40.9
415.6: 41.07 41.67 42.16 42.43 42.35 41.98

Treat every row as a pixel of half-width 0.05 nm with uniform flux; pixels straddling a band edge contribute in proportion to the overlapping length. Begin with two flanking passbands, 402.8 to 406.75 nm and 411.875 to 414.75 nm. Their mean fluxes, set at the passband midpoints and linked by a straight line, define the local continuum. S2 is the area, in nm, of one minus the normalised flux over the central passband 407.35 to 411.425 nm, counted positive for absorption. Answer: 0.47 nm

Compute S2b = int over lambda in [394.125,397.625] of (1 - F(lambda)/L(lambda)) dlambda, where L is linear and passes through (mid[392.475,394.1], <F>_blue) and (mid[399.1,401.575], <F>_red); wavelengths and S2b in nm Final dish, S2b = 0.37 nm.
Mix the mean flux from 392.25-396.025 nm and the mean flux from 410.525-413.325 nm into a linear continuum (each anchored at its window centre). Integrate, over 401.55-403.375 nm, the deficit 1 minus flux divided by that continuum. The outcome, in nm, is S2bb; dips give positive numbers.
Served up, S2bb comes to -0.249 nm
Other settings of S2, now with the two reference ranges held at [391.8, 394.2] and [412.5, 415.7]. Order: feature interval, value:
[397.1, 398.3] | 0.16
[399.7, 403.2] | -0.37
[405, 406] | -0.06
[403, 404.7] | -0.17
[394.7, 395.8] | 0.00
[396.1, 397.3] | 0.30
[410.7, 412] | 0.12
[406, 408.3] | -0.05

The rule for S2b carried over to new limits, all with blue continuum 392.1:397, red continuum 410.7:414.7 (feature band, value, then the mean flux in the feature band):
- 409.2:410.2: 0.07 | 37.3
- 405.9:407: -0.14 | 44.4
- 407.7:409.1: 0.02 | 39.4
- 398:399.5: -0.13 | 40.6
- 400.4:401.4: -0.15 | 43.8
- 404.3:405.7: -0.14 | 43.1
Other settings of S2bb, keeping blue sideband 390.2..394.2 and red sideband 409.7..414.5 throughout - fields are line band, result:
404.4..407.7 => -0.252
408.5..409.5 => 0.023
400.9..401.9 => -0.119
